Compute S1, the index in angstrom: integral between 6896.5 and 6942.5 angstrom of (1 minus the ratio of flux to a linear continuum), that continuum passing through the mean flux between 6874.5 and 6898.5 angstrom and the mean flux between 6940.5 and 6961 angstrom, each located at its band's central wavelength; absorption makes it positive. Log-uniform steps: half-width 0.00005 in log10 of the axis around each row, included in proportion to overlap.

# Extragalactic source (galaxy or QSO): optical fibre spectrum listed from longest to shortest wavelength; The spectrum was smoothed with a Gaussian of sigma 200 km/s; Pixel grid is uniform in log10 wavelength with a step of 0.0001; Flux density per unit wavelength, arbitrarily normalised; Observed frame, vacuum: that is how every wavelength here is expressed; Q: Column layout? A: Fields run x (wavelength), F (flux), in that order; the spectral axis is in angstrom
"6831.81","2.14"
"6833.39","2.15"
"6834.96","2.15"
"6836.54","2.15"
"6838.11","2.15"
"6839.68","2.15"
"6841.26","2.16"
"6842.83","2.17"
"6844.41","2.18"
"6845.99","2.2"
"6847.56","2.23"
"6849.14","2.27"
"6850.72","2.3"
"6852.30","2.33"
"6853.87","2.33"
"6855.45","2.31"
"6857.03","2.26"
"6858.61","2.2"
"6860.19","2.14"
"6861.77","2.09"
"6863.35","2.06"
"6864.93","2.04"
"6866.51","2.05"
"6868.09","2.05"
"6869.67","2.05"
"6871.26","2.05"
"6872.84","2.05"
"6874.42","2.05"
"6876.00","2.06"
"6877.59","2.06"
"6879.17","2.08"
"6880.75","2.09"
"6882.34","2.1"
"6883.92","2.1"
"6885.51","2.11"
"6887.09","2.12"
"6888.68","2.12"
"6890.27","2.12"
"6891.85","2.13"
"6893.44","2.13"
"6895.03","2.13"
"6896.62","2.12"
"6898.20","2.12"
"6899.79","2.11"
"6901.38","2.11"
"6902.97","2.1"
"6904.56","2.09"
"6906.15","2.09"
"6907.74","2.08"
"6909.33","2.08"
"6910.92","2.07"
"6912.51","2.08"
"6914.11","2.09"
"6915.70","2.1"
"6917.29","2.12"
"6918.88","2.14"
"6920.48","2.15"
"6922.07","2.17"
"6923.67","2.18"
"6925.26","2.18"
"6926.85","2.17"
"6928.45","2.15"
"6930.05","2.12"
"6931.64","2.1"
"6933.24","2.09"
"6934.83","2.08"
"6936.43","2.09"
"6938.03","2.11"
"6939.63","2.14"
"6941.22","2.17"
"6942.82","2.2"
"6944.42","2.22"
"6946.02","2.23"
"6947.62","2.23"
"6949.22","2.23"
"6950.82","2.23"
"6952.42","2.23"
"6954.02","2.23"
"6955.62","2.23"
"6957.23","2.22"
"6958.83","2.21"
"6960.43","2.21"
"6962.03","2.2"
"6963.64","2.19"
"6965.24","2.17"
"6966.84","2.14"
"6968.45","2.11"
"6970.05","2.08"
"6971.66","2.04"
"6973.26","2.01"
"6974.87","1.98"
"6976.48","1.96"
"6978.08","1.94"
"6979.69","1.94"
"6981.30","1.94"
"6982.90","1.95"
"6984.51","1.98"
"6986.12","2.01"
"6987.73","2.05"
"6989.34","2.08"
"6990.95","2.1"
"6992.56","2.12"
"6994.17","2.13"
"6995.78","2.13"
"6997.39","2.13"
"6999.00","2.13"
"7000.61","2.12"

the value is 1.0 angstrom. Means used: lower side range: 2.1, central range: 2.12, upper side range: 2.22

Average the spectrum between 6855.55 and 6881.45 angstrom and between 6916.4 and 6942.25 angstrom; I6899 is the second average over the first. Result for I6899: 1.02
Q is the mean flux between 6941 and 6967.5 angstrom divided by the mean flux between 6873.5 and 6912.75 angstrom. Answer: 1.05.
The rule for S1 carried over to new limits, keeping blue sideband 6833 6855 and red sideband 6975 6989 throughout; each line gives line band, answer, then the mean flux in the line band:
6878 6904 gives 0.2 angstrom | 2.11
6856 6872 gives 0.6 angstrom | 2.1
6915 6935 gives -0.6 angstrom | 2.14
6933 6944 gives -0.4 angstrom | 2.13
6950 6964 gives -1.4 angstrom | 2.22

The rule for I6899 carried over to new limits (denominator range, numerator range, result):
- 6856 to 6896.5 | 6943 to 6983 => 1.01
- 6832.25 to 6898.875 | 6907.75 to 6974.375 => 1.00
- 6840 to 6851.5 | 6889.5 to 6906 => 0.96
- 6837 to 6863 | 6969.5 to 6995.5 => 0.91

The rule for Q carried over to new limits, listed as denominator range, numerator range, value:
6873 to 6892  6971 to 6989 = 0.95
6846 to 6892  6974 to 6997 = 0.95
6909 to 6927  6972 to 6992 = 0.94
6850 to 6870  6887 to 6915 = 0.97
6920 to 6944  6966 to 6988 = 0.94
